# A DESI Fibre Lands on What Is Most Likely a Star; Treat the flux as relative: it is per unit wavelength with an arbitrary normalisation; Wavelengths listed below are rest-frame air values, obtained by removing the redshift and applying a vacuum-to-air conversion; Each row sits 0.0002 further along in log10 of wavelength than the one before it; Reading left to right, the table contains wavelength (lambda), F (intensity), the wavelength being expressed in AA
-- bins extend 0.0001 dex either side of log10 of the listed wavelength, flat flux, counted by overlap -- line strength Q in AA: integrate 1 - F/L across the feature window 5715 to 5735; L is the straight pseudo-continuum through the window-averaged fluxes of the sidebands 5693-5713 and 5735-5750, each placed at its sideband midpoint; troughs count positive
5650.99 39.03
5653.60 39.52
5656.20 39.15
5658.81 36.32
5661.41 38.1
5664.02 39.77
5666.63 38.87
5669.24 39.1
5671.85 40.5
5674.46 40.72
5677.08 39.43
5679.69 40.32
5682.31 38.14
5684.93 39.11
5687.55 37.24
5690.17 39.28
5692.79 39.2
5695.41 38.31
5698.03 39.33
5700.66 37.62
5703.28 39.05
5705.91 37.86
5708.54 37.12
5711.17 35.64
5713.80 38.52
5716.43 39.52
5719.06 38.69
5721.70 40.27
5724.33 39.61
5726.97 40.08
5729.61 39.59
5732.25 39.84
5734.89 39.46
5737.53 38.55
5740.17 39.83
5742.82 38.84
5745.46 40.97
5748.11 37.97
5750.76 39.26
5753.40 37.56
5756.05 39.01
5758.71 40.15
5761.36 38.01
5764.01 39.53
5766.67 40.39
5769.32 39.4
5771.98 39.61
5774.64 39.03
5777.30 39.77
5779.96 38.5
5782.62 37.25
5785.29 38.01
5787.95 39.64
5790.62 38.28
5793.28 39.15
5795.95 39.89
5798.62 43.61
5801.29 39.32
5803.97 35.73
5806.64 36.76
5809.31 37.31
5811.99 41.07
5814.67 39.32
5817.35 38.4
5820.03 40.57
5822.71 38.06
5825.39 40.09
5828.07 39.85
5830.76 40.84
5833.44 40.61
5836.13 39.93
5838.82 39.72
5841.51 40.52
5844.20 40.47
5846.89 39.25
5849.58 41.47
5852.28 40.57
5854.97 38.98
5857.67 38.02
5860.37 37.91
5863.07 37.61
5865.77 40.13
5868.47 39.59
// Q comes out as -0.5 AA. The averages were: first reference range 37.9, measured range 39.6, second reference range 39.2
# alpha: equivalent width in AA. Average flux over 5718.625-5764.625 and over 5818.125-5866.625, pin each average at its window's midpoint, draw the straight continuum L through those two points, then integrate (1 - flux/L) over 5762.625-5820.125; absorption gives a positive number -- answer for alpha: 0.6 AA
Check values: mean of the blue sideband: 39.3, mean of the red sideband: 39.7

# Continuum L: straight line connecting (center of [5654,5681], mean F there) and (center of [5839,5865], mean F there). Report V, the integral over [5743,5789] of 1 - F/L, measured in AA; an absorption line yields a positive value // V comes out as 0.4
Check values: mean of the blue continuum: 39.2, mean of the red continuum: 39.5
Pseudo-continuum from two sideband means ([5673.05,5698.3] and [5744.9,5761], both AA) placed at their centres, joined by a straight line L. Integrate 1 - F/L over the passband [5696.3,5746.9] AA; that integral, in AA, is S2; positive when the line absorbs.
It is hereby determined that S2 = 0.11 AA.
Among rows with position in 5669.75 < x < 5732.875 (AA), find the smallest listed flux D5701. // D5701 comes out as 35.64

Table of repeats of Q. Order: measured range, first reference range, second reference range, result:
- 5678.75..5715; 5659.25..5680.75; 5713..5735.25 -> 1.1 AA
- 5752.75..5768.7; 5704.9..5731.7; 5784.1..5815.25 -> -0.1 AA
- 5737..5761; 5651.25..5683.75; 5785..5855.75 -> 0.2 AA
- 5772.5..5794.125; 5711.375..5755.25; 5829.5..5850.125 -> 0.5 AA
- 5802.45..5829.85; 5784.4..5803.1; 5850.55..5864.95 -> 0.4 AA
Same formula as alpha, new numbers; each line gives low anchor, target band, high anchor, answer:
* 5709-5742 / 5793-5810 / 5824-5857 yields 0.39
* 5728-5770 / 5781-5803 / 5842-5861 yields 0.06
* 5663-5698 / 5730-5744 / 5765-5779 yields 0.05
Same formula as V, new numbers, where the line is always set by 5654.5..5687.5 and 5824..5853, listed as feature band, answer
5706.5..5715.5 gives 0.5 AA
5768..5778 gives 0.1 AA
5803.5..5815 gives 0.6 AA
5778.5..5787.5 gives 0.4 AA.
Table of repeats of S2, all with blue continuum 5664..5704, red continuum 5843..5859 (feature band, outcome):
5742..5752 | 0.02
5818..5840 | -0.12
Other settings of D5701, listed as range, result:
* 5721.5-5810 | 35.73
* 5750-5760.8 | 37.56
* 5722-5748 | 38.55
